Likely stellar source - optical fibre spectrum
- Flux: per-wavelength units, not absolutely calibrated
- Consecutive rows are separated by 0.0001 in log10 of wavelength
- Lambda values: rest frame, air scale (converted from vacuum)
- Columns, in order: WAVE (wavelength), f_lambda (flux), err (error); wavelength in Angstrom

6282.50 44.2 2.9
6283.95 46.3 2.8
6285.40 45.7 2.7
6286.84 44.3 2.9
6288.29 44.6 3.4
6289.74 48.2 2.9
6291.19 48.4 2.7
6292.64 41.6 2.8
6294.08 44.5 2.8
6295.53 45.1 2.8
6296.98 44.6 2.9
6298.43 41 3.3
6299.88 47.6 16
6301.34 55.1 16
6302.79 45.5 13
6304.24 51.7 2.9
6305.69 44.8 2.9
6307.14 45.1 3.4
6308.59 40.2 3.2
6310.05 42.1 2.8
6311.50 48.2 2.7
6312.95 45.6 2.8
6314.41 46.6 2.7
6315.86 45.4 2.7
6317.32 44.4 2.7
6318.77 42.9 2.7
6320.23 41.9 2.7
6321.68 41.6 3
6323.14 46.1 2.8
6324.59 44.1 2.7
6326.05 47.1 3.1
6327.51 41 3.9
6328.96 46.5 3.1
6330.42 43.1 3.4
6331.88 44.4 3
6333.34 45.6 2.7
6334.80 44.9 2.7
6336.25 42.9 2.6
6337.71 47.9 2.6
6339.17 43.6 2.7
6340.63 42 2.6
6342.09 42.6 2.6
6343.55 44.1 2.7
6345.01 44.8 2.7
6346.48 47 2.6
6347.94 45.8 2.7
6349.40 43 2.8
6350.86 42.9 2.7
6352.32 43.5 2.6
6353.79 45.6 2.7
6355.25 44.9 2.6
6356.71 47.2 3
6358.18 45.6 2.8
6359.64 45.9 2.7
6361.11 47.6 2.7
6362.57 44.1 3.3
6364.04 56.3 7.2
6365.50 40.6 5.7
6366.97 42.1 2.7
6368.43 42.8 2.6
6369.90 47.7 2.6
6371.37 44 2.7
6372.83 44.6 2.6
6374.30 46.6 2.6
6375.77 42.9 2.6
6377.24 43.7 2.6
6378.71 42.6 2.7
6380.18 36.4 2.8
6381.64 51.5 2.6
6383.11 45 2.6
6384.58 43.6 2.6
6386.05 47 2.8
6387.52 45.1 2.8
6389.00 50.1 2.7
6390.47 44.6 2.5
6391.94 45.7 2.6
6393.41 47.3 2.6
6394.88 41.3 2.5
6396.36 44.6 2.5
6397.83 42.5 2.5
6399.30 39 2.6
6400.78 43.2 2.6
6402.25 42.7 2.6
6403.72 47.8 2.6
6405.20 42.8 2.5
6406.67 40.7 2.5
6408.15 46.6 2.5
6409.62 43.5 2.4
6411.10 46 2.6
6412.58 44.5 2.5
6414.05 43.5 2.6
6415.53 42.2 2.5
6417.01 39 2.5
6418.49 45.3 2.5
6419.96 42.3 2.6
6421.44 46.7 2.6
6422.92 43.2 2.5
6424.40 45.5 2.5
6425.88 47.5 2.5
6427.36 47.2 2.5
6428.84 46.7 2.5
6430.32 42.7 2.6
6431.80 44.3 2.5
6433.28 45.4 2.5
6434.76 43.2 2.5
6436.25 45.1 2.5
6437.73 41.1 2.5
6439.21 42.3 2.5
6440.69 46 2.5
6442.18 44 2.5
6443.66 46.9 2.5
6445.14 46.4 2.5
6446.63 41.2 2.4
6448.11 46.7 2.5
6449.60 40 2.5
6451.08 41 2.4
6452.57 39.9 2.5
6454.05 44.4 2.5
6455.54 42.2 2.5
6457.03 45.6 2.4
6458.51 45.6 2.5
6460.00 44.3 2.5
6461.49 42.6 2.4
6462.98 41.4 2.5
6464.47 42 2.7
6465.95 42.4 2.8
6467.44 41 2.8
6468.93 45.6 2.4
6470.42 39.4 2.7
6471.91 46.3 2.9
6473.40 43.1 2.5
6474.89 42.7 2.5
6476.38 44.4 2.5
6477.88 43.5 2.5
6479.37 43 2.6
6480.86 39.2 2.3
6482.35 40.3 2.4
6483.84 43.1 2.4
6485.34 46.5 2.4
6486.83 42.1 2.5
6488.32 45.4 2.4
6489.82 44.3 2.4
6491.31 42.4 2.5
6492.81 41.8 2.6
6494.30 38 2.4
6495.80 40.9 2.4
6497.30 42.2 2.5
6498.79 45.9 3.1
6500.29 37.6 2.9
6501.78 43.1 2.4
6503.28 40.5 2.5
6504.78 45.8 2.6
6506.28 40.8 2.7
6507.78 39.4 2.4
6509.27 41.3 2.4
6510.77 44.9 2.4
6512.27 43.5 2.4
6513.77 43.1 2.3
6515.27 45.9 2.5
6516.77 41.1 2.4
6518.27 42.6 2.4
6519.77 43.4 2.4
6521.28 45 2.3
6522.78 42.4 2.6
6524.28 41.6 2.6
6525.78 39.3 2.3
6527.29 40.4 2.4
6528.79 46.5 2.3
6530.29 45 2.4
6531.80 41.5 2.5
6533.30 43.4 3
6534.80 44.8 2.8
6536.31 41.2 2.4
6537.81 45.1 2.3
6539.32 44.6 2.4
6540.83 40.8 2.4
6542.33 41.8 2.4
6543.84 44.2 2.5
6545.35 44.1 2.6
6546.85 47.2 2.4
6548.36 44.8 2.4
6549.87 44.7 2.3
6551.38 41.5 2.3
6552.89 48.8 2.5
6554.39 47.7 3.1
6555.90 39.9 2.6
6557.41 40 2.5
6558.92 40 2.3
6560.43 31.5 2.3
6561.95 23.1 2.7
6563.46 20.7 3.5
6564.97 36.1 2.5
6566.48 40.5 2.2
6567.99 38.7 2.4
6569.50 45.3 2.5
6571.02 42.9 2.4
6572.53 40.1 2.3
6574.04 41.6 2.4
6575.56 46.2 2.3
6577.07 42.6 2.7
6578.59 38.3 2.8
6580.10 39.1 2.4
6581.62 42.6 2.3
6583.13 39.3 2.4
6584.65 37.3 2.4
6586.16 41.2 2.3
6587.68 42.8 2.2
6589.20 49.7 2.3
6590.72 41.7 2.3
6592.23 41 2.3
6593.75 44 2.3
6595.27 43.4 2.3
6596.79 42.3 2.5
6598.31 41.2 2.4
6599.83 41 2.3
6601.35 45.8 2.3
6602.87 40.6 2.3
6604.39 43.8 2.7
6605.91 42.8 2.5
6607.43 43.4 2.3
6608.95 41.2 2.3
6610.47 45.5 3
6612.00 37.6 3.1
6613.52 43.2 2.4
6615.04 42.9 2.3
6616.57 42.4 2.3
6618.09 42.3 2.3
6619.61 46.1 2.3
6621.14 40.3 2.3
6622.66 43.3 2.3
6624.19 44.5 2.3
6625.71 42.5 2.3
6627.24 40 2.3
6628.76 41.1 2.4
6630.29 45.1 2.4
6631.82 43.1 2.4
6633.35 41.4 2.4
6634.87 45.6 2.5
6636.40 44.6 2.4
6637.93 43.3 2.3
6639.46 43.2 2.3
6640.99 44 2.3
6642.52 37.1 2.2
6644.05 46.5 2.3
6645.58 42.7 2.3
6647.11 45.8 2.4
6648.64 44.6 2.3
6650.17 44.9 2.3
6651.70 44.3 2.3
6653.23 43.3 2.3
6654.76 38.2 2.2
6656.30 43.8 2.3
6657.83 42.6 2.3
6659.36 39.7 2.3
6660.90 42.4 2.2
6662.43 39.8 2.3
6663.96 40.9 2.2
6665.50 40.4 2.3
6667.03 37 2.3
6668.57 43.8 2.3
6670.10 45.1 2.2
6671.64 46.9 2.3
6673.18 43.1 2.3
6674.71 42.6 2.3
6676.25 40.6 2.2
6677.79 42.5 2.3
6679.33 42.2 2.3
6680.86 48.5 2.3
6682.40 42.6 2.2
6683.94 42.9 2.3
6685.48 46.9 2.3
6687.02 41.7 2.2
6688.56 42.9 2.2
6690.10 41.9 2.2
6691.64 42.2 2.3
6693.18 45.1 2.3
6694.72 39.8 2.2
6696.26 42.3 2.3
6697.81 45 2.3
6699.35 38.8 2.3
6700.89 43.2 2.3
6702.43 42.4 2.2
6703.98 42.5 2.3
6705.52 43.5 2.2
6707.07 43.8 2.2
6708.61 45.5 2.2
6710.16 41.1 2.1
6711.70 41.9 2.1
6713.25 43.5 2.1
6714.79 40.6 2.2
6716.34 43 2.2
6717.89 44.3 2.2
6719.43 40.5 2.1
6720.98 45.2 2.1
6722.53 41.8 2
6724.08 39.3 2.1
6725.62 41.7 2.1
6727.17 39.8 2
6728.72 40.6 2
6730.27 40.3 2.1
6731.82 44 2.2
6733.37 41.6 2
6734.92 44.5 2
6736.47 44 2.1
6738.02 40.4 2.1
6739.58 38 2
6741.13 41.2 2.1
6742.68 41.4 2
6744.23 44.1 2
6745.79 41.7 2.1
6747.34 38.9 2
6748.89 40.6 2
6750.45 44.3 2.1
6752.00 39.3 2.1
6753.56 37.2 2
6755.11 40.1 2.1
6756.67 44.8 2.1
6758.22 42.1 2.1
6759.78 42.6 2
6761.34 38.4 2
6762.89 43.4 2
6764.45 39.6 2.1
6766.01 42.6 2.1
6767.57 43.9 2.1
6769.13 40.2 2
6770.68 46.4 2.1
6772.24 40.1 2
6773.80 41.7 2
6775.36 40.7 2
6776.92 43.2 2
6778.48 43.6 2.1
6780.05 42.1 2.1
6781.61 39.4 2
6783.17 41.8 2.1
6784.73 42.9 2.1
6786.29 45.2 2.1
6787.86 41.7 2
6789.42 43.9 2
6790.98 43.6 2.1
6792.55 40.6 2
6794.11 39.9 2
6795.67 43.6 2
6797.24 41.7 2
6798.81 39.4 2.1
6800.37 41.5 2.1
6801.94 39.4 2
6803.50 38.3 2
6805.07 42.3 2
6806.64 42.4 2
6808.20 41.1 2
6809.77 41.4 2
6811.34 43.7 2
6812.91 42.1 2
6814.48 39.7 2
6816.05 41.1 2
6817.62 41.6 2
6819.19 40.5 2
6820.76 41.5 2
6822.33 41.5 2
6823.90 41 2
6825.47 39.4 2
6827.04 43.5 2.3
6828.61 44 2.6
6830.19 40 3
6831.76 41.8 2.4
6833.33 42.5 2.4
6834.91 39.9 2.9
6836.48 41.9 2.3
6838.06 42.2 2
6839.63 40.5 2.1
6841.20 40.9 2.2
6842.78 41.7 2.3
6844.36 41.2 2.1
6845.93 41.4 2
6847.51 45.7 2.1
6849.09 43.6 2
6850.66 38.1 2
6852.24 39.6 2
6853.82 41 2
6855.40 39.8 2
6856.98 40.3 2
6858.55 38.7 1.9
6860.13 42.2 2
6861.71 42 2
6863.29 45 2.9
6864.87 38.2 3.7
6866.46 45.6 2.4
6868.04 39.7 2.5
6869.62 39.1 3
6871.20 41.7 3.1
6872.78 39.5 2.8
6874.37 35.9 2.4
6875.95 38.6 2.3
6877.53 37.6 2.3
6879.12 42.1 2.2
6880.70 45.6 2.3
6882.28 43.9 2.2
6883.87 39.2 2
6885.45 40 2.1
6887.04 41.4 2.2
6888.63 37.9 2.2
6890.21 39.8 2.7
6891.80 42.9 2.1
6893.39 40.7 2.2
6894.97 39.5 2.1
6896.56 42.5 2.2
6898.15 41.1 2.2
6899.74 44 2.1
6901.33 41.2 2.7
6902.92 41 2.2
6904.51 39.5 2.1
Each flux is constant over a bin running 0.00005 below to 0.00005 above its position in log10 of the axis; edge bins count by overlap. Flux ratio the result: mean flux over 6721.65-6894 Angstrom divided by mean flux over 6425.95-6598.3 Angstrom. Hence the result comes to 1.0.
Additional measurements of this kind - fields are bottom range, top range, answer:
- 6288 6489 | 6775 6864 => 0.94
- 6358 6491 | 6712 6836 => 0.95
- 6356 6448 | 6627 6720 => 0.96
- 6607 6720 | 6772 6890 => 0.97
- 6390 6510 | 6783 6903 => 0.95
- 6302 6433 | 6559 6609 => 0.90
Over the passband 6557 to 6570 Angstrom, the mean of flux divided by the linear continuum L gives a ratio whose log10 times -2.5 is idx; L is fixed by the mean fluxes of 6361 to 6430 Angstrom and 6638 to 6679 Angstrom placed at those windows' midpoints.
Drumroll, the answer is 0.24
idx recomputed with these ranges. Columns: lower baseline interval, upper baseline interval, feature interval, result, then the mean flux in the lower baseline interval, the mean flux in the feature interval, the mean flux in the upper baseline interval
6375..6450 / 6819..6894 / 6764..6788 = -0.02 mag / 44.2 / 42.2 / 41.1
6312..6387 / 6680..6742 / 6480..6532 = 0.03 mag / 44.7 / 42.5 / 42.5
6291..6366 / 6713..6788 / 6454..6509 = 0.03 mag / 45.1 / 42.6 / 41.8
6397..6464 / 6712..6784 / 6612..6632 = 0.00 mag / 43.8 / 42.6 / 41.7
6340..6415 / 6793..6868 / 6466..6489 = 0.02 mag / 44.6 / 43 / 41.4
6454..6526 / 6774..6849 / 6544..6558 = -0.05 mag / 42.7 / 44.4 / 41.7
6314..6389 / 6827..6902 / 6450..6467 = 0.03 mag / 44.7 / 42.8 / 41.1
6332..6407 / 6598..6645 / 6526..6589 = 0.05 mag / 44.7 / 41.2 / 42.8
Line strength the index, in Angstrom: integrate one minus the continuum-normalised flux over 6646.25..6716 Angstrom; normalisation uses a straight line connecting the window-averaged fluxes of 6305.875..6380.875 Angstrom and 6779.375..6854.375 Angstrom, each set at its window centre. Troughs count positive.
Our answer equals -0.6 Angstrom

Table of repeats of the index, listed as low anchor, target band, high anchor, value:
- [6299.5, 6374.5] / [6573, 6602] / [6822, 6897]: 0.70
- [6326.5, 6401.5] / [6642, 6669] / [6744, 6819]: 0.27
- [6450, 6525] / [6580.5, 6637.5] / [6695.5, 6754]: -0.42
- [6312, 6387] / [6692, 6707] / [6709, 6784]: -0.17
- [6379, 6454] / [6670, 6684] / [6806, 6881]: -0.44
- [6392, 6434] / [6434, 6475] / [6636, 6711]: 0.55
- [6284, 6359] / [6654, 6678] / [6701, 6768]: 0.31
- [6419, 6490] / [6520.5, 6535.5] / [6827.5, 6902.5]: 0.08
